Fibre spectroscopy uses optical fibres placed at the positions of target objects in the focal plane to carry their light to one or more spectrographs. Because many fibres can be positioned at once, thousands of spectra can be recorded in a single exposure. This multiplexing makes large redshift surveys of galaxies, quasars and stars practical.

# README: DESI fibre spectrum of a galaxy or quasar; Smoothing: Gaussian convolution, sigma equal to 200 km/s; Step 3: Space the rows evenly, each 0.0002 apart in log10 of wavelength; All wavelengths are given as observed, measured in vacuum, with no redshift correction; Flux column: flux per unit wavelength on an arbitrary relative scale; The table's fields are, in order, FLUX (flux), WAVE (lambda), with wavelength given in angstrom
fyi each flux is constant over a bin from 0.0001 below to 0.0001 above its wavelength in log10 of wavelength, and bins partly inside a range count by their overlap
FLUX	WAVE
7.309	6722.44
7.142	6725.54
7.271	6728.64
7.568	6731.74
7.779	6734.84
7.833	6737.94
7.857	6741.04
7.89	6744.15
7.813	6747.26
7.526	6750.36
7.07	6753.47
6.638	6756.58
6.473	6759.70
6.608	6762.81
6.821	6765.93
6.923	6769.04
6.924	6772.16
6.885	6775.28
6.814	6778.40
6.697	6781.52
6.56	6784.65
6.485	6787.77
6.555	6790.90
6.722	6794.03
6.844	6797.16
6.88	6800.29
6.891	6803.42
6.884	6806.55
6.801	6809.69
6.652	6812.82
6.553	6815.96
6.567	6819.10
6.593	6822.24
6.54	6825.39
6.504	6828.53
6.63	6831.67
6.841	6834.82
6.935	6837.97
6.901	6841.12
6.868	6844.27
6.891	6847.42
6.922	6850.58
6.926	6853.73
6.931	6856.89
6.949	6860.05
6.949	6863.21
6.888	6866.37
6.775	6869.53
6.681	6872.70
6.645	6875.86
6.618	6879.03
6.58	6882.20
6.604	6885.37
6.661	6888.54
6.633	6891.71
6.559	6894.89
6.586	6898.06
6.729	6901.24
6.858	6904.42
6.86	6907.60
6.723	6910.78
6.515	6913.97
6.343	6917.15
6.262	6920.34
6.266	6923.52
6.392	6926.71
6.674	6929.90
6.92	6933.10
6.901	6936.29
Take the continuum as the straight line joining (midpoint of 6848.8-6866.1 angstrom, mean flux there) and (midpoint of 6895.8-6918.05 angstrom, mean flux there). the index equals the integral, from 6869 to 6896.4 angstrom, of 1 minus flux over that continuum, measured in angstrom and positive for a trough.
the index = 0.6 angstrom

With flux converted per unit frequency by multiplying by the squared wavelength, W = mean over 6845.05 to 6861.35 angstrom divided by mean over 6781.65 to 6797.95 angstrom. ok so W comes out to 1.06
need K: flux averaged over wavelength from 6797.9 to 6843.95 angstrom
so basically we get 6.73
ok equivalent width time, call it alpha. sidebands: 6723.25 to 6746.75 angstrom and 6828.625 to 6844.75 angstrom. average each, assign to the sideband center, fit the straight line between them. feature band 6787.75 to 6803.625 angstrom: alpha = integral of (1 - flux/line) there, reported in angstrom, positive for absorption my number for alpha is 0.9 angstrom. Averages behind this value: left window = 7.62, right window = 6.8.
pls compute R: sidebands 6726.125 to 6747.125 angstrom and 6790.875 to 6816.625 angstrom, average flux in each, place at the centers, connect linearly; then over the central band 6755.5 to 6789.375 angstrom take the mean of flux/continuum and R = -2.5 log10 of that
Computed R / 0.08 mag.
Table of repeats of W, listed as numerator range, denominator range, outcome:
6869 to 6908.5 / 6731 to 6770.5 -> 0.95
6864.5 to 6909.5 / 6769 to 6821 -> 1.02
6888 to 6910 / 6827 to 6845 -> 1.01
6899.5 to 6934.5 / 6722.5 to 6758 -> 0.93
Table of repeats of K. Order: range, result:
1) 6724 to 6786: 7.16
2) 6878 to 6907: 6.66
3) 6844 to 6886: 6.8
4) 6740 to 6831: 6.85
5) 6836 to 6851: 6.9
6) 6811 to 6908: 6.74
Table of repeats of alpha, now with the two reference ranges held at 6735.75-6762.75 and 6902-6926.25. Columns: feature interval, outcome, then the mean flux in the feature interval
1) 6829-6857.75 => 0.15 angstrom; 6.86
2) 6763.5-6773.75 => 0.56 angstrom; 6.86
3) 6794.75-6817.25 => 0.92 angstrom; 6.79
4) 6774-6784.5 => 0.64 angstrom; 6.76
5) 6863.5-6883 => 0.08 angstrom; 6.72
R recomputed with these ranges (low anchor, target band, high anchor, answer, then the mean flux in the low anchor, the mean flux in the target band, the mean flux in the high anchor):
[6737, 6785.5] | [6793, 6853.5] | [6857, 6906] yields 0.02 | 7.08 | 6.76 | 6.72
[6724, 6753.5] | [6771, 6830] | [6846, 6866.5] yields 0.08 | 7.6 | 6.7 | 6.92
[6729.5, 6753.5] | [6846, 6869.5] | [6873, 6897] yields -0.01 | 7.69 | 6.91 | 6.62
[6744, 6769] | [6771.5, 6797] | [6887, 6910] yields 0.04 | 7.05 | 6.7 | 6.7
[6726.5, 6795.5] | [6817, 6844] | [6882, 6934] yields 0.02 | 7.08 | 6.69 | 6.59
